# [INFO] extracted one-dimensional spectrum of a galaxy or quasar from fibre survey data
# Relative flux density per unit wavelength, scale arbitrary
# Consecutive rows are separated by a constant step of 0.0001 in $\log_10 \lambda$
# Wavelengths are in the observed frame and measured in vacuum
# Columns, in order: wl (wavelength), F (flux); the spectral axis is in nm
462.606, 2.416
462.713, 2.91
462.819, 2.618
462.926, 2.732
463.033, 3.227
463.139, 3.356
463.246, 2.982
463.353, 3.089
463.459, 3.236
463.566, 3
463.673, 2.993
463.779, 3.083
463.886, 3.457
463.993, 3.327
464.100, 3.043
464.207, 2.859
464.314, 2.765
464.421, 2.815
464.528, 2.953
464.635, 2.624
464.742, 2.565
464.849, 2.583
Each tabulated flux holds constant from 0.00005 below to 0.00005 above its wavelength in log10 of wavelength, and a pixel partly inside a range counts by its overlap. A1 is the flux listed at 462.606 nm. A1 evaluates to 2.416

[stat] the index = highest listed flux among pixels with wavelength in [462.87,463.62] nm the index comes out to 3.356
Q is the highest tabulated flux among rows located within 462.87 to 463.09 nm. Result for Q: 3.227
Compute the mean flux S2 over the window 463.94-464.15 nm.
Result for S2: 3.18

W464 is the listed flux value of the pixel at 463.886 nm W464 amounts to 3.457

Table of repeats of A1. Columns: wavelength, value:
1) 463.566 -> 3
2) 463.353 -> 3.089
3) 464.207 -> 2.859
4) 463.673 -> 2.993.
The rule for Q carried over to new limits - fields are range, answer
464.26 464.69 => 2.953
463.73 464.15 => 3.457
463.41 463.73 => 3.236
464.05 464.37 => 3.043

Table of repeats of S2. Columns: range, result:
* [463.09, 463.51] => 3.16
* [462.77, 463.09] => 2.87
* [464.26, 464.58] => 2.84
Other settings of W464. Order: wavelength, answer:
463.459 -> 3.236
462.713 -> 2.91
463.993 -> 3.327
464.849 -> 2.583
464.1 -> 3.043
